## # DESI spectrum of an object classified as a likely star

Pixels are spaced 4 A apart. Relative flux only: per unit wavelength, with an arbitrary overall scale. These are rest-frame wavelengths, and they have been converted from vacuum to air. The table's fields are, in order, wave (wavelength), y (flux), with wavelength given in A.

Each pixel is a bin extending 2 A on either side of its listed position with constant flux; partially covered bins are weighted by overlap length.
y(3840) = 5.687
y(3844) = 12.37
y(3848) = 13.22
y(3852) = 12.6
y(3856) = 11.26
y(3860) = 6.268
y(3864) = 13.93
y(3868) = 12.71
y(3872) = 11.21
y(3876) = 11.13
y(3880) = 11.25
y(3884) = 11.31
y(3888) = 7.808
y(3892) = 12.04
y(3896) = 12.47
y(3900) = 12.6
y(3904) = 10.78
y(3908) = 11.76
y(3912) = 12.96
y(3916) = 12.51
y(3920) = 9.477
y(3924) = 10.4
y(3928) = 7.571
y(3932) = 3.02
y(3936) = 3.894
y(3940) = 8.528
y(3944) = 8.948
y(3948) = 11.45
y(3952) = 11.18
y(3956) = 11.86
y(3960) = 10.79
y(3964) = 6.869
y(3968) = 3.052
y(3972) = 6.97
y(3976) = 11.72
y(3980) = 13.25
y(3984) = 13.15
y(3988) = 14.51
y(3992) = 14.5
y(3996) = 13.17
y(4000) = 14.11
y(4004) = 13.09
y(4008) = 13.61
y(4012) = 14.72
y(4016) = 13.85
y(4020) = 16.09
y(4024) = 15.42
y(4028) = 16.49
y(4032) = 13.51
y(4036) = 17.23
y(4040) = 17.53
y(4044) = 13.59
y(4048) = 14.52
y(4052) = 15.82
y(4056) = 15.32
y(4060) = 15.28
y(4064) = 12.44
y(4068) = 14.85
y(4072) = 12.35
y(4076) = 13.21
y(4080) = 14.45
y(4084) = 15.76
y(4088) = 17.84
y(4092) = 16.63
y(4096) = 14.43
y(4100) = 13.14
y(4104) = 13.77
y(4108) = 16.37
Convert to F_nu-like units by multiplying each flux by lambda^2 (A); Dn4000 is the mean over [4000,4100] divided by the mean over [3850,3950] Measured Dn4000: 1.6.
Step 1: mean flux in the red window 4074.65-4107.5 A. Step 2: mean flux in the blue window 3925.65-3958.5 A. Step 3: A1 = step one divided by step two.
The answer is 1.79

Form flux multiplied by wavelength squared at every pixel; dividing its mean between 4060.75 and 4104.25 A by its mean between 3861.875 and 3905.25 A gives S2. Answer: 1.4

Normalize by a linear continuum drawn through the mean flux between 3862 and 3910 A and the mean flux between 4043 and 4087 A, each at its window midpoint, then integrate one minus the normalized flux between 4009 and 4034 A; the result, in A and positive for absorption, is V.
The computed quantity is -2.2 A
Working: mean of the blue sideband 11.6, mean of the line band 15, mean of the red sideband 14.4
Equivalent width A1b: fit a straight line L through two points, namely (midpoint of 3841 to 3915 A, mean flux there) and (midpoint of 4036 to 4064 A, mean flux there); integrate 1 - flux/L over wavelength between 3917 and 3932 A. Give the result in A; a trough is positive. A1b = 4.71 A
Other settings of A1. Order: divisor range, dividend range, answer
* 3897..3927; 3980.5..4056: 1.29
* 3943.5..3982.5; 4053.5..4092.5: 1.52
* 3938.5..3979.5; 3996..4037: 1.58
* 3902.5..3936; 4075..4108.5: 1.60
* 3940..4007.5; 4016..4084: 1.34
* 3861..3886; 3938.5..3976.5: 0.77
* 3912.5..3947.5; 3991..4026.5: 1.70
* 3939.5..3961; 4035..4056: 1.48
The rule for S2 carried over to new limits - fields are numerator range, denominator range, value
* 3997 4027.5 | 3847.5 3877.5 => 1.36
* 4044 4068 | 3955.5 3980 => 1.75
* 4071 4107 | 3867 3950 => 1.59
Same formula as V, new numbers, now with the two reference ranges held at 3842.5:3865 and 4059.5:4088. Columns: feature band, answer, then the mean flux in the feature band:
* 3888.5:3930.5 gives 3.92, 11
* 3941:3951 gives 1.99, 10.1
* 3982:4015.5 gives -1.38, 13.9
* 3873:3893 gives 2.00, 10.7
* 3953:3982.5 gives 8.16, 9.35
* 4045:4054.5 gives -0.72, 15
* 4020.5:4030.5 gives -1.62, 15.9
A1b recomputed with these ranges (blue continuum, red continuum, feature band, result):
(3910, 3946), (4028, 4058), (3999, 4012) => -0.5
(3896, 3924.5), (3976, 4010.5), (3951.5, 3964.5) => 2.3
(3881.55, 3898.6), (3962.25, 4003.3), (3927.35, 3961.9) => 7.8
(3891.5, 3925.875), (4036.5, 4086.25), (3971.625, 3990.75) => 1.0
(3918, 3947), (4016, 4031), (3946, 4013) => 0.4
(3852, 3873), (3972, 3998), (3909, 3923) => 0.4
